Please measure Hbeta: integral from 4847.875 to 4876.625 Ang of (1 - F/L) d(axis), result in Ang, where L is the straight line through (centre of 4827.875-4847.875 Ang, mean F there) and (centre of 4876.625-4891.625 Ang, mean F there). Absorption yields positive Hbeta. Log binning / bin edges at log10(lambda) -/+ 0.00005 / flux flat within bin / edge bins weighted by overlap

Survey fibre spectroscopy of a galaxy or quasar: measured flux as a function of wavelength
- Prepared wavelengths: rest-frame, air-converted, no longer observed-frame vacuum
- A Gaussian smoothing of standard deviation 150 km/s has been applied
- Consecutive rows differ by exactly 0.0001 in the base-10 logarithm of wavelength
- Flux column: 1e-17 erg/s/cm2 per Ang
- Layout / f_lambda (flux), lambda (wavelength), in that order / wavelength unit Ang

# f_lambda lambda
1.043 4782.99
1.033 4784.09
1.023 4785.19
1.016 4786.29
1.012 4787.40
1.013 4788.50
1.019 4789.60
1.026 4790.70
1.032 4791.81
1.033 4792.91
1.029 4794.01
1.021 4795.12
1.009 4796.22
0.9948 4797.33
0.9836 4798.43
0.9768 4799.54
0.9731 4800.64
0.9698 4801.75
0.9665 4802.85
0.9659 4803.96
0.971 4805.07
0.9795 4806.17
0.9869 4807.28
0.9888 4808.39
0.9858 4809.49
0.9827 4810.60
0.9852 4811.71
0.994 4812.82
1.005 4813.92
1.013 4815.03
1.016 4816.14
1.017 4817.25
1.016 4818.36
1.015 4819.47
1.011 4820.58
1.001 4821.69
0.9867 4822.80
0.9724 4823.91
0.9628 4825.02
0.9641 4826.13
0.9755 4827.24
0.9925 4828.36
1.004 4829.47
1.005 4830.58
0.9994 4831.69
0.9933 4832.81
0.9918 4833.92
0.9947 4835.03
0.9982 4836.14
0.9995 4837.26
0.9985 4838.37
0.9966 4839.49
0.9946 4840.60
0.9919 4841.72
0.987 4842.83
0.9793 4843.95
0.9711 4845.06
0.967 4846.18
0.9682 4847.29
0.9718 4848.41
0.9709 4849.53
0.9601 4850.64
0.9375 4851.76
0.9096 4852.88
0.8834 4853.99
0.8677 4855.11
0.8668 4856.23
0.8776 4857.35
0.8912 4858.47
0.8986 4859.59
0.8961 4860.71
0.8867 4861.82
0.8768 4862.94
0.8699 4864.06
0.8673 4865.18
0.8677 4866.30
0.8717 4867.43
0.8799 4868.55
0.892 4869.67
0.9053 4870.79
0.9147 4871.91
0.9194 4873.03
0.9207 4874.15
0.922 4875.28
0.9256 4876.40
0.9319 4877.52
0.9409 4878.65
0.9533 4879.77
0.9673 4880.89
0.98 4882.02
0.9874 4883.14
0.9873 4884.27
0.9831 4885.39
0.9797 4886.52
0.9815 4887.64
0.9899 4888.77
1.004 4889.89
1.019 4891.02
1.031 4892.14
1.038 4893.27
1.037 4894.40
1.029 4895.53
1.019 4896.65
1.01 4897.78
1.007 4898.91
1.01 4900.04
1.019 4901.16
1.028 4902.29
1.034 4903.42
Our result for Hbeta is 2.4 Ang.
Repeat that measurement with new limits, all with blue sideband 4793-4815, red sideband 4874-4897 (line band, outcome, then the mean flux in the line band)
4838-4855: 0.4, 0.963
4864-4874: 1.0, 0.89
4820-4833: 0.0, 0.989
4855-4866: 1.2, 0.88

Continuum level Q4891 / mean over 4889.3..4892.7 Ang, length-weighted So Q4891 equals 1.02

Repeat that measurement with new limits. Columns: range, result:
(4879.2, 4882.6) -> 0.968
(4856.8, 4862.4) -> 0.891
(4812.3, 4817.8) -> 1.01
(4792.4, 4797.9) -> 1.02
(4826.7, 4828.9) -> 0.98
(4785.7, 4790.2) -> 1.02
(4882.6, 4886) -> 0.984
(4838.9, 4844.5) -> 0.989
